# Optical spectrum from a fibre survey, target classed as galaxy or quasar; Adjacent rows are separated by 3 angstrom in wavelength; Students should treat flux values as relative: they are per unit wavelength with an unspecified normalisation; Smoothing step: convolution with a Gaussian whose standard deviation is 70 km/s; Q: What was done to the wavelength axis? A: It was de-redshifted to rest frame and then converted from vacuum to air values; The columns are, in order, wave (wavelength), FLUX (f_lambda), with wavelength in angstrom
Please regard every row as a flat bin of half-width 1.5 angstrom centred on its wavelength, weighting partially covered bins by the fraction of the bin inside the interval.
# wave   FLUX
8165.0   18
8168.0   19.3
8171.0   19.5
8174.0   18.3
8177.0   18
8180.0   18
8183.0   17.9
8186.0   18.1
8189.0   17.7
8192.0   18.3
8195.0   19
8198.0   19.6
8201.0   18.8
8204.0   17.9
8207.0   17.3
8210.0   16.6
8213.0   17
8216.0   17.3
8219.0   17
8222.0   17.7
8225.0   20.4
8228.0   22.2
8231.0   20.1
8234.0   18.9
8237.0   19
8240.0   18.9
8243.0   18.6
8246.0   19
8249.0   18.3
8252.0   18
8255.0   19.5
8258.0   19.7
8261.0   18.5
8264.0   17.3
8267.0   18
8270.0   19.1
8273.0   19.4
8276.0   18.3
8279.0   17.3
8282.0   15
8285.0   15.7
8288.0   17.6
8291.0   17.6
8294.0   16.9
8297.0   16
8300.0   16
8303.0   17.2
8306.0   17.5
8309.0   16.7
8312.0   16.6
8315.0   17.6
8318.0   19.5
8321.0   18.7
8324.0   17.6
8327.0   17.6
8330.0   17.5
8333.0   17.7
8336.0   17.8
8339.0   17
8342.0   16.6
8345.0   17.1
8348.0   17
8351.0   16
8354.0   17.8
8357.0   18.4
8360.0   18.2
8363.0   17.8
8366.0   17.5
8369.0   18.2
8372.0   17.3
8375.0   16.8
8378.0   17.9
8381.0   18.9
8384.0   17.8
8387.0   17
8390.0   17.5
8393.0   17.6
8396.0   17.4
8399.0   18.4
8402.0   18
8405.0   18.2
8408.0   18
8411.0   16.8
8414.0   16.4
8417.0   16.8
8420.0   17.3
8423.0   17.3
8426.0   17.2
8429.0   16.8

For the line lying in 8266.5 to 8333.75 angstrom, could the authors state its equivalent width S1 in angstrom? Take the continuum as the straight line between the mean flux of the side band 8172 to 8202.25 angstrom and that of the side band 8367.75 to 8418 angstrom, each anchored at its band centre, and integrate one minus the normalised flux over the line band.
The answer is 1.96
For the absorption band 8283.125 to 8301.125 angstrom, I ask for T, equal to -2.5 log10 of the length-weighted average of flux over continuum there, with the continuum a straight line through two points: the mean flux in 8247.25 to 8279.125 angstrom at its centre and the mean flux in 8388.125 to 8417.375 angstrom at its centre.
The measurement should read 0.11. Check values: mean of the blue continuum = 18.5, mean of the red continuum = 17.5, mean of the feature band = 16.6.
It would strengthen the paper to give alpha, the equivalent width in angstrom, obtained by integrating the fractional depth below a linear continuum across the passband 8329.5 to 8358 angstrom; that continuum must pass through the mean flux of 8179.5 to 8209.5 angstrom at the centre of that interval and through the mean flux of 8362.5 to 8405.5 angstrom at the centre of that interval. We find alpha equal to 0.9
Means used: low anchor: 18.2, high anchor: 17.7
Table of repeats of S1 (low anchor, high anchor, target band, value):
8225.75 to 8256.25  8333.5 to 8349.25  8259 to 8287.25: 1.4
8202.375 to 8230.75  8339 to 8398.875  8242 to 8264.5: -0.7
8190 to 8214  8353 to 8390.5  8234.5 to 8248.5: -0.6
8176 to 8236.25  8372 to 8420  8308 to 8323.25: 0.1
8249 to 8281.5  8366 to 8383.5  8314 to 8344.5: 0.5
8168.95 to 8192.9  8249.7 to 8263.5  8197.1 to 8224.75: 1.0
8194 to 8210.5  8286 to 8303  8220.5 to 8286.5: -4.2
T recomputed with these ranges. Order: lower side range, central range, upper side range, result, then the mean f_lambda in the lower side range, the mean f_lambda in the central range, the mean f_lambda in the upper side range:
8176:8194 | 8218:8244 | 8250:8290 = -0.074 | 18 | 19.3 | 18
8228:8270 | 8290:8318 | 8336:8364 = 0.063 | 18.9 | 17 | 17.3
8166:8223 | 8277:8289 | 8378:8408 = 0.098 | 18.1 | 16.4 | 17.9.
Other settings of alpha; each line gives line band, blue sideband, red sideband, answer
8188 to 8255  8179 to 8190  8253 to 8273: -0.9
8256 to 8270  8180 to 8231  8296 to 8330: -0.5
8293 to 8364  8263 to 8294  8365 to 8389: 0.9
